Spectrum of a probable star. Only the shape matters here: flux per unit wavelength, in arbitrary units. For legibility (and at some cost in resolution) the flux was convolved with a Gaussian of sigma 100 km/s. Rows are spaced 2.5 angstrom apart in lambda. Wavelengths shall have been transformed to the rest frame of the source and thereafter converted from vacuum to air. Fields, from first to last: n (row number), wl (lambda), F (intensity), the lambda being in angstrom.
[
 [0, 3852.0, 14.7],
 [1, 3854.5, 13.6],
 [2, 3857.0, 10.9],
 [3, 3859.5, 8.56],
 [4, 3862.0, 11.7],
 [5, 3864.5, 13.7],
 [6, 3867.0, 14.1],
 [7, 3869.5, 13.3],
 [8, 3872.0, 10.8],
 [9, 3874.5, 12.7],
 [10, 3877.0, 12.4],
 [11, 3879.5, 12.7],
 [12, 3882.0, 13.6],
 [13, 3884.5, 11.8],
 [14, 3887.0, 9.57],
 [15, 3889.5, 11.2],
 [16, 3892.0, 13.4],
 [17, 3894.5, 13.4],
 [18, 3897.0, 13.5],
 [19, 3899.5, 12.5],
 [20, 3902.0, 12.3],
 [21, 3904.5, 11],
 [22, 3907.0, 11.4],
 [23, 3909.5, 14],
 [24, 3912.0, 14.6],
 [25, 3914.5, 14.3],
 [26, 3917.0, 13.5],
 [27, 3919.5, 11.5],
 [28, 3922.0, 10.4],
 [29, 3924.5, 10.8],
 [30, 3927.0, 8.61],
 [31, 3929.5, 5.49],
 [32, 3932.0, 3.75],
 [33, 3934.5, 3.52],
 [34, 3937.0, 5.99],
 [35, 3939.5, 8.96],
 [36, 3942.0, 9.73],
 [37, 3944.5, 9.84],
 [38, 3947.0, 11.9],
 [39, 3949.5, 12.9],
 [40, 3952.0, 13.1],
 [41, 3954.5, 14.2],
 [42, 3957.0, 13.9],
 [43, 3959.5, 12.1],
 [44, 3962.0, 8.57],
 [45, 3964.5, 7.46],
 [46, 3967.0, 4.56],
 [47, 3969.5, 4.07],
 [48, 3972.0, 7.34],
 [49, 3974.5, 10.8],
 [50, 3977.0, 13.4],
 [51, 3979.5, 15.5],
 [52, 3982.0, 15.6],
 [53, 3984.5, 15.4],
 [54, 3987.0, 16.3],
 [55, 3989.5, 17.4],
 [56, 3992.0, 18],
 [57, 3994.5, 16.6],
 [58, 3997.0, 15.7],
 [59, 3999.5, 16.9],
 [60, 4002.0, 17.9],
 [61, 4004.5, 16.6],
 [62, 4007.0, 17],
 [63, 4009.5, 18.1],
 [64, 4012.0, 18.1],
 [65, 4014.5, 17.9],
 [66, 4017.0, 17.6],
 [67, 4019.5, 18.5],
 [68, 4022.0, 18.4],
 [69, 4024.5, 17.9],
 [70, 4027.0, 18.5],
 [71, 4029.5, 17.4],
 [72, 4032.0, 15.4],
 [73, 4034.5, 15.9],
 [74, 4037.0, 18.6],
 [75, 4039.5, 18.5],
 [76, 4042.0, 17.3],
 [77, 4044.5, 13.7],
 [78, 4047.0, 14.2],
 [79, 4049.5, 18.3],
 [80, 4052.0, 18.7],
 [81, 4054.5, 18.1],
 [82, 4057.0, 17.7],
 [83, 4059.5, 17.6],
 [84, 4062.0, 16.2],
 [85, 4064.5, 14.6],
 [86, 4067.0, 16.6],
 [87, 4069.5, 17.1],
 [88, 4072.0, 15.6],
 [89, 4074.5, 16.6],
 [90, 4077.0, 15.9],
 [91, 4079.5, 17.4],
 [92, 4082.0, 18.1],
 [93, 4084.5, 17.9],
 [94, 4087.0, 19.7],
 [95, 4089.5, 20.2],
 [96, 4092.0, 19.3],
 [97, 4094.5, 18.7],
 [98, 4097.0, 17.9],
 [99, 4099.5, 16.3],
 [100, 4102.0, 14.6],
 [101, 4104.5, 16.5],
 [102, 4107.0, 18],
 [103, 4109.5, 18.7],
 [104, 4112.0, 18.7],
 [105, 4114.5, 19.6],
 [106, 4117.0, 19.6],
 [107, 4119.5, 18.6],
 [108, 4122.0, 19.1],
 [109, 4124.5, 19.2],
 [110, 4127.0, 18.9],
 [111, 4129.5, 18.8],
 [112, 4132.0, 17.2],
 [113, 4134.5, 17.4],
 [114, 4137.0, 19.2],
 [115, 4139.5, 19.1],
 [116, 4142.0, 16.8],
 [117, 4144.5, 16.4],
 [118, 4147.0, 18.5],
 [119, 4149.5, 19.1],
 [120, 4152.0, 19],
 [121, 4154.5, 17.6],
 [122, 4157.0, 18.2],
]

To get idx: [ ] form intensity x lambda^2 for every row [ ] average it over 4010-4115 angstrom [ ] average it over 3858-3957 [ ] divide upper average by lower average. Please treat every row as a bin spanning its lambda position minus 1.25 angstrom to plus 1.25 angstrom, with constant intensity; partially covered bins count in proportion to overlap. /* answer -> 1.66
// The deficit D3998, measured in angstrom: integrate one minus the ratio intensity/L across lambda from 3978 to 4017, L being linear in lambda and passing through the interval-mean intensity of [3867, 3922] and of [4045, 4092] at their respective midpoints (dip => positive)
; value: -3.9 angstrom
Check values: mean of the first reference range 12.5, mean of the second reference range 17.2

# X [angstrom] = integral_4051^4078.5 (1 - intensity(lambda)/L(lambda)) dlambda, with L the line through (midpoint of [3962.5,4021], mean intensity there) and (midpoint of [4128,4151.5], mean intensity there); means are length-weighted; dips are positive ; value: -0.8 angstrom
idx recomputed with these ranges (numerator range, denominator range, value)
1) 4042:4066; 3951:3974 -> 1.84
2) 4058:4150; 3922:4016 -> 1.55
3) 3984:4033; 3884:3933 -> 1.60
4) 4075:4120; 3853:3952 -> 1.77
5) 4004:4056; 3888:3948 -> 1.73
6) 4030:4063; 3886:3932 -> 1.58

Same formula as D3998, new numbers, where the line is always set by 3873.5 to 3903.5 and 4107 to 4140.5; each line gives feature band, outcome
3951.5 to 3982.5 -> 8.3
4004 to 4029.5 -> -3.2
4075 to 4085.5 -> 0.2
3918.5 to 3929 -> 2.7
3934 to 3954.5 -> 5.8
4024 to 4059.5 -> -1.3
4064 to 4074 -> 0.7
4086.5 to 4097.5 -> -0.8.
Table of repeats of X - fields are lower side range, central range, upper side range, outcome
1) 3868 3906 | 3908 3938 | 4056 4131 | 7.76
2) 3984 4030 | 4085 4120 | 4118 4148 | -0.45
